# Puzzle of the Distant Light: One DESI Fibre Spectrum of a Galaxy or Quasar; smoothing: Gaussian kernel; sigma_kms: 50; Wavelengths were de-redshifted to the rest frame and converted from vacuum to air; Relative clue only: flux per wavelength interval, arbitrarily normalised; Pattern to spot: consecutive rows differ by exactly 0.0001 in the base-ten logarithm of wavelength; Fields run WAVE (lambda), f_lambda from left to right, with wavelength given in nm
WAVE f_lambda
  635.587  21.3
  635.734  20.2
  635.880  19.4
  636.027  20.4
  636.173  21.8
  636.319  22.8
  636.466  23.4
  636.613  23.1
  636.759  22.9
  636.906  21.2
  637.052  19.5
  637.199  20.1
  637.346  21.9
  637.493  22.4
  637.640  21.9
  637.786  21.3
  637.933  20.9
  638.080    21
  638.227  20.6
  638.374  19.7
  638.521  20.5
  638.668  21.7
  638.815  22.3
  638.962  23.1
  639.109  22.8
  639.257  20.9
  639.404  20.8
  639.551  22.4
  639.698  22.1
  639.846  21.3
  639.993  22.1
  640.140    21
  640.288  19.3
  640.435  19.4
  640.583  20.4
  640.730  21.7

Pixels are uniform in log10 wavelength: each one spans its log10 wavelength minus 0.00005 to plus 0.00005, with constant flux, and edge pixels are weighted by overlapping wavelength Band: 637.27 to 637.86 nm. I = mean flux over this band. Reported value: 21.9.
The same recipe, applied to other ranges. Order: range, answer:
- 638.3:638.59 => 20.1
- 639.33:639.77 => 21.8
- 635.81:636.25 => 20.6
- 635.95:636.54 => 22.1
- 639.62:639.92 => 21.7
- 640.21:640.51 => 19.3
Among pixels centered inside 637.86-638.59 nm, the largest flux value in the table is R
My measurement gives 21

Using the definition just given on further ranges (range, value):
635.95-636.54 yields 23.4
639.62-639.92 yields 22.1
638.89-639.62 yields 23.1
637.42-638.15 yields 22.4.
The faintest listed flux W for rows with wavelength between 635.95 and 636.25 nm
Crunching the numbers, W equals 20.4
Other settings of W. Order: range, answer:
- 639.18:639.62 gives 20.8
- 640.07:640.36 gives 19.3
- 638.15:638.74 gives 19.7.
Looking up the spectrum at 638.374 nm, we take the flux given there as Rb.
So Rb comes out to 19.7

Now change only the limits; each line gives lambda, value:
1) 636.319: 22.8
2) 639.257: 20.9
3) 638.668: 21.7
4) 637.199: 20.1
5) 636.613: 23.1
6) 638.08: 21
